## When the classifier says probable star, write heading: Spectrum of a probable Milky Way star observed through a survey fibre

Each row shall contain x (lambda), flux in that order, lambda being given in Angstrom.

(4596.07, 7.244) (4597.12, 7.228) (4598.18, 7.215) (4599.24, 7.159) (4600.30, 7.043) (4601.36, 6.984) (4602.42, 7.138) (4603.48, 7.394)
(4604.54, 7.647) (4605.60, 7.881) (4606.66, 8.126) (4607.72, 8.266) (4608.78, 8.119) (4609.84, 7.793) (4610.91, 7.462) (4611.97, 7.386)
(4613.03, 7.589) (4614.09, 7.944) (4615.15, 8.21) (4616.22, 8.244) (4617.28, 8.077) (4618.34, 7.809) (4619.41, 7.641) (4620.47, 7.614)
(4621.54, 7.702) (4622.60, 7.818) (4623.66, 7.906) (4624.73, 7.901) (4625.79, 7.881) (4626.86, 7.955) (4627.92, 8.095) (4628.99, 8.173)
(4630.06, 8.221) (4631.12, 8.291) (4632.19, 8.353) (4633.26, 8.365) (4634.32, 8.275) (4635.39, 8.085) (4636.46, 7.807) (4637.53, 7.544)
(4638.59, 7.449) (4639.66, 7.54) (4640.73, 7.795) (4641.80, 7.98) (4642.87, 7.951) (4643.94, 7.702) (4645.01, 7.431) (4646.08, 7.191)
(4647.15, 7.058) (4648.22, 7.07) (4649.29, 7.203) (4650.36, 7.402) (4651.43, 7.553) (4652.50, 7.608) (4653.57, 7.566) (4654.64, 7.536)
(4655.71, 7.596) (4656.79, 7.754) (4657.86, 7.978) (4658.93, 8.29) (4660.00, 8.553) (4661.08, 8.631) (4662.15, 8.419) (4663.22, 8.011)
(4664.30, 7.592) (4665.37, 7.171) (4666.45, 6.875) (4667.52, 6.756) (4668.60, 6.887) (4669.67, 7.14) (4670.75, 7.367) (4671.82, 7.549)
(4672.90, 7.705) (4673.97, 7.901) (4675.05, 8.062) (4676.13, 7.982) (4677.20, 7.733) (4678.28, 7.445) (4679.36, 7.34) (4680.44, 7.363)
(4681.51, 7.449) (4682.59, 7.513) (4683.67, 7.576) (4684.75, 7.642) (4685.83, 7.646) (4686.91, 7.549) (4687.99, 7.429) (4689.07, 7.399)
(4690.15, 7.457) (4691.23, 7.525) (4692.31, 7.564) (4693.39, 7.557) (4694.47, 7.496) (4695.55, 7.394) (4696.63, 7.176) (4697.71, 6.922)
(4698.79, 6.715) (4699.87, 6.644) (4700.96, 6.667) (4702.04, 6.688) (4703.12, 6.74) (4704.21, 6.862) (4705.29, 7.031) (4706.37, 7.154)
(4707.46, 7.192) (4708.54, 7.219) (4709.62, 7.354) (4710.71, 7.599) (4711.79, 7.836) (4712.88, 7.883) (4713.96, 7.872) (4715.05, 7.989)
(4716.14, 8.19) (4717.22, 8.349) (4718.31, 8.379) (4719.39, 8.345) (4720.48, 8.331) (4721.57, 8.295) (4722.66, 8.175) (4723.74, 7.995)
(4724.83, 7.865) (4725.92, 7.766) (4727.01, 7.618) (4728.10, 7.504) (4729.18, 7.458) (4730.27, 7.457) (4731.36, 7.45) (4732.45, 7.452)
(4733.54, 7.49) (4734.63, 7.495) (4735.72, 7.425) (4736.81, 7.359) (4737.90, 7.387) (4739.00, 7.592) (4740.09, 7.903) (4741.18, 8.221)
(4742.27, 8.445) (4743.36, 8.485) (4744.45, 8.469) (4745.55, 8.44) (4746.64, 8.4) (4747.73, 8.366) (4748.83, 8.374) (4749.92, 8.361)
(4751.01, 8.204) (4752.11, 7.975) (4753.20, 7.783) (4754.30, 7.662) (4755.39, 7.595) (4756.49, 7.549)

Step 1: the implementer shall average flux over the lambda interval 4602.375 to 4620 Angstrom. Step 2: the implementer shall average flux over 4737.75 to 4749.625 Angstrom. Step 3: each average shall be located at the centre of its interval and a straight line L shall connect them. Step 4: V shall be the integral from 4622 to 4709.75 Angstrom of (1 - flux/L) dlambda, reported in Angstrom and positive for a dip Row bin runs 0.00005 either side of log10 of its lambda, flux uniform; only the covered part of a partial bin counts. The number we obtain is 4.6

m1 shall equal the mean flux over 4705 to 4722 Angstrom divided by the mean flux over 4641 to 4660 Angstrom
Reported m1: 1.03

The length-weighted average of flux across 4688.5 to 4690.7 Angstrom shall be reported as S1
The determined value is 7.43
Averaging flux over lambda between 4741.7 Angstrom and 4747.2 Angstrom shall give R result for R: 8.45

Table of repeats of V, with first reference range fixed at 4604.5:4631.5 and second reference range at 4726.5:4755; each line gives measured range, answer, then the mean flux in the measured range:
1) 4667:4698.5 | 1.7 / 7.46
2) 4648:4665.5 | 0.3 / 7.79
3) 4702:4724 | 0.5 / 7.71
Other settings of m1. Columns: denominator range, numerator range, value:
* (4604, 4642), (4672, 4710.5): 0.93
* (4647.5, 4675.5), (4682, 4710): 0.95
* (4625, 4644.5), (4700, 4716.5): 0.92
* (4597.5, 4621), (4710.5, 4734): 1.03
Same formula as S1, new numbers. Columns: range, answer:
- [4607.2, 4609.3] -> 8.2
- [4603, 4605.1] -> 7.53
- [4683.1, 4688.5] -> 7.56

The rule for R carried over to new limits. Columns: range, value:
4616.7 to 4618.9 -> 7.95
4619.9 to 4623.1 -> 7.71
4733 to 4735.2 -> 7.49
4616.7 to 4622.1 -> 7.78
